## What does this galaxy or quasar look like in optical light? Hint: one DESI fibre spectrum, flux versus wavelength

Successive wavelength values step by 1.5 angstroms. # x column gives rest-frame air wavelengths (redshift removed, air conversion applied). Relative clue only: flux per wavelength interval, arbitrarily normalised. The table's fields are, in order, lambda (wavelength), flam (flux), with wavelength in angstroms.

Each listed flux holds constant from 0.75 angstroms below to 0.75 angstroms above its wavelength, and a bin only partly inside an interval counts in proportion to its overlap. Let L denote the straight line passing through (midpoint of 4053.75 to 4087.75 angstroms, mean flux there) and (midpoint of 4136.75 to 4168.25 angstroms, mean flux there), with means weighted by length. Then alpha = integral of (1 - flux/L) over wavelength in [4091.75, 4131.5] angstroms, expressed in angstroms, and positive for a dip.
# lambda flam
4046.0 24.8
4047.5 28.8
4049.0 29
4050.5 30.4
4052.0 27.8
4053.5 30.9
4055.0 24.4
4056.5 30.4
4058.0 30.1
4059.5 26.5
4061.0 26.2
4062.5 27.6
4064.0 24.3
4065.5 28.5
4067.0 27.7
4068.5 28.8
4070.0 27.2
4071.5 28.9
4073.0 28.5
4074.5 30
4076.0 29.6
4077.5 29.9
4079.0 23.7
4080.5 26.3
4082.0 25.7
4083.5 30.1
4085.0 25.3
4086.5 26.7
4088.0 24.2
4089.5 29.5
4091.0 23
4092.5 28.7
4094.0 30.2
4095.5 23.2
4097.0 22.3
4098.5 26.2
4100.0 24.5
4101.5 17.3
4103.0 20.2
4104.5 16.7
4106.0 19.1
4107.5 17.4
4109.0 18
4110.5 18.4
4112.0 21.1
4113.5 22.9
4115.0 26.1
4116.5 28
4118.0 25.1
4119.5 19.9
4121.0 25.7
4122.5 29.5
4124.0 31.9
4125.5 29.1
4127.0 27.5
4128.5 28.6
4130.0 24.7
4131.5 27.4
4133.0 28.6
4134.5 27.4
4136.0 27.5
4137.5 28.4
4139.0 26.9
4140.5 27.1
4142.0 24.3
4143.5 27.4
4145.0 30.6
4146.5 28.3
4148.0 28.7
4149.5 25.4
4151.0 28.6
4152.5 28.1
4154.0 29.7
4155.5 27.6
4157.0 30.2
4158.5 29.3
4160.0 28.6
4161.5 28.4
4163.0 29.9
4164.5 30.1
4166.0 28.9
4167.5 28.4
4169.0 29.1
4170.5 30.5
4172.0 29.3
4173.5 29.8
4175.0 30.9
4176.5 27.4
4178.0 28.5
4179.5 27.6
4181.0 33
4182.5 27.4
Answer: 5.6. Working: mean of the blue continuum 27.6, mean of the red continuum 28.3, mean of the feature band 24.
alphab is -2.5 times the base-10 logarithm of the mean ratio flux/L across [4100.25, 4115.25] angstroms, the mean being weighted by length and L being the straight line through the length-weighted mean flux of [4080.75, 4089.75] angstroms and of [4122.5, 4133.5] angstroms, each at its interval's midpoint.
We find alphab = 0.37 mag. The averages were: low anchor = 26.7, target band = 19.7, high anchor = 28.3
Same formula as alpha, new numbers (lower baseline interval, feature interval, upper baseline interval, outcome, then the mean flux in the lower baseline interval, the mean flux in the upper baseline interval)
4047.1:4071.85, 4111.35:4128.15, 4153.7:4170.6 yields 1.49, 28.1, 29.2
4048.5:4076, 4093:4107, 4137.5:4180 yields 3.03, 28.2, 28.6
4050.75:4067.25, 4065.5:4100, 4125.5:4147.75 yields 0.80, 27.8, 27.6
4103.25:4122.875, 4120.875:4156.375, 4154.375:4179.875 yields -3.74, 22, 29.1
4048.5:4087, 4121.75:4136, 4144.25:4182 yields 0.19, 27.9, 29.1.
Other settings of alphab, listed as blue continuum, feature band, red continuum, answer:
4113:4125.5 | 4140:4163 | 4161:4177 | 0.00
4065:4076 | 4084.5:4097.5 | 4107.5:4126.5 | 0.03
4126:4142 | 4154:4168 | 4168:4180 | -0.02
